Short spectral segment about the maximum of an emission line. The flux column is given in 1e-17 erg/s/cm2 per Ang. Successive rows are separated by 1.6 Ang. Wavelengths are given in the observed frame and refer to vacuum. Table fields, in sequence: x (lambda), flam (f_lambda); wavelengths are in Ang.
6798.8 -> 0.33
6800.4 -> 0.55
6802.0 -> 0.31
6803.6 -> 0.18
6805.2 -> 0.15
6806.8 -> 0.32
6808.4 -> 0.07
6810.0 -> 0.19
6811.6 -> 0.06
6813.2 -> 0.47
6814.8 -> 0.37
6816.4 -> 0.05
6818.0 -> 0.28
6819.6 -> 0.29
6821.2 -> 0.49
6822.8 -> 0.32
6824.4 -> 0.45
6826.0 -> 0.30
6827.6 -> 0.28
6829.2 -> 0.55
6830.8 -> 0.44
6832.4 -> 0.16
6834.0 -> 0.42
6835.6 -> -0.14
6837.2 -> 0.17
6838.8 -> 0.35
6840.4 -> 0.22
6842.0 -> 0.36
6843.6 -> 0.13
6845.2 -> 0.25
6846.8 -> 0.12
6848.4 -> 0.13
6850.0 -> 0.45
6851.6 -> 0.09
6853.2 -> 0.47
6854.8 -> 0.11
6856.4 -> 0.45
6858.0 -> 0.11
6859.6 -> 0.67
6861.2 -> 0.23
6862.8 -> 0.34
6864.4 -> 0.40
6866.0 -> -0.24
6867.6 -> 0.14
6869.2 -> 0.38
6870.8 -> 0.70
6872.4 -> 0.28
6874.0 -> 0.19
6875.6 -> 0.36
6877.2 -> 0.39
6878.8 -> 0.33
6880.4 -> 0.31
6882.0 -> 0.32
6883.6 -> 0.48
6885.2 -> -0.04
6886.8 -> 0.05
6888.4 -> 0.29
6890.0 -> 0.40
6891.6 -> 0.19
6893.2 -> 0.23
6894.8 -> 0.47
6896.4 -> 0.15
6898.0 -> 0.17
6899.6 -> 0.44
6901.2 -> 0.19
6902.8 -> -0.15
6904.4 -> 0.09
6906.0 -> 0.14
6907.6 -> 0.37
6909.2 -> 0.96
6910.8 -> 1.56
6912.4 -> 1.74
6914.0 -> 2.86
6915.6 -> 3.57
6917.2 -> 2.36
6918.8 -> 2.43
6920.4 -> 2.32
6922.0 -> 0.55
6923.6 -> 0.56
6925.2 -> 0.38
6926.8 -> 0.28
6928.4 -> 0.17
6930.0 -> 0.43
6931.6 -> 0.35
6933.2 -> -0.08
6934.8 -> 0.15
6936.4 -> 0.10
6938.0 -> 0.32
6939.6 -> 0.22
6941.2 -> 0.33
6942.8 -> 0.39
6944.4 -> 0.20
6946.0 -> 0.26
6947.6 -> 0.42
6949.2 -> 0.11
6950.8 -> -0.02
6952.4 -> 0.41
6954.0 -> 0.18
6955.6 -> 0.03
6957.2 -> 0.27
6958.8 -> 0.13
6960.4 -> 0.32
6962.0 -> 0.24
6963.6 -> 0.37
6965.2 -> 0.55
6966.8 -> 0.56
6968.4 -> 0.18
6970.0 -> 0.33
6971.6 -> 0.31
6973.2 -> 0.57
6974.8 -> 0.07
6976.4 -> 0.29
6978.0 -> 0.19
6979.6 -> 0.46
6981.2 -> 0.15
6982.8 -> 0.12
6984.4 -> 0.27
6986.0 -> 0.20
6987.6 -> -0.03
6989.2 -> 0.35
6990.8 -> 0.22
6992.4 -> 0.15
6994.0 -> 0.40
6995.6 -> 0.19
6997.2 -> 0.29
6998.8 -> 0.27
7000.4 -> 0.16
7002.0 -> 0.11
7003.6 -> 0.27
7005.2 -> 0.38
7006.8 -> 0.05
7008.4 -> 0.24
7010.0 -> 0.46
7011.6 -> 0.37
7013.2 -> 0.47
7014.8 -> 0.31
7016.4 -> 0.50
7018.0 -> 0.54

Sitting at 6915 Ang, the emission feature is [O II] 3727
